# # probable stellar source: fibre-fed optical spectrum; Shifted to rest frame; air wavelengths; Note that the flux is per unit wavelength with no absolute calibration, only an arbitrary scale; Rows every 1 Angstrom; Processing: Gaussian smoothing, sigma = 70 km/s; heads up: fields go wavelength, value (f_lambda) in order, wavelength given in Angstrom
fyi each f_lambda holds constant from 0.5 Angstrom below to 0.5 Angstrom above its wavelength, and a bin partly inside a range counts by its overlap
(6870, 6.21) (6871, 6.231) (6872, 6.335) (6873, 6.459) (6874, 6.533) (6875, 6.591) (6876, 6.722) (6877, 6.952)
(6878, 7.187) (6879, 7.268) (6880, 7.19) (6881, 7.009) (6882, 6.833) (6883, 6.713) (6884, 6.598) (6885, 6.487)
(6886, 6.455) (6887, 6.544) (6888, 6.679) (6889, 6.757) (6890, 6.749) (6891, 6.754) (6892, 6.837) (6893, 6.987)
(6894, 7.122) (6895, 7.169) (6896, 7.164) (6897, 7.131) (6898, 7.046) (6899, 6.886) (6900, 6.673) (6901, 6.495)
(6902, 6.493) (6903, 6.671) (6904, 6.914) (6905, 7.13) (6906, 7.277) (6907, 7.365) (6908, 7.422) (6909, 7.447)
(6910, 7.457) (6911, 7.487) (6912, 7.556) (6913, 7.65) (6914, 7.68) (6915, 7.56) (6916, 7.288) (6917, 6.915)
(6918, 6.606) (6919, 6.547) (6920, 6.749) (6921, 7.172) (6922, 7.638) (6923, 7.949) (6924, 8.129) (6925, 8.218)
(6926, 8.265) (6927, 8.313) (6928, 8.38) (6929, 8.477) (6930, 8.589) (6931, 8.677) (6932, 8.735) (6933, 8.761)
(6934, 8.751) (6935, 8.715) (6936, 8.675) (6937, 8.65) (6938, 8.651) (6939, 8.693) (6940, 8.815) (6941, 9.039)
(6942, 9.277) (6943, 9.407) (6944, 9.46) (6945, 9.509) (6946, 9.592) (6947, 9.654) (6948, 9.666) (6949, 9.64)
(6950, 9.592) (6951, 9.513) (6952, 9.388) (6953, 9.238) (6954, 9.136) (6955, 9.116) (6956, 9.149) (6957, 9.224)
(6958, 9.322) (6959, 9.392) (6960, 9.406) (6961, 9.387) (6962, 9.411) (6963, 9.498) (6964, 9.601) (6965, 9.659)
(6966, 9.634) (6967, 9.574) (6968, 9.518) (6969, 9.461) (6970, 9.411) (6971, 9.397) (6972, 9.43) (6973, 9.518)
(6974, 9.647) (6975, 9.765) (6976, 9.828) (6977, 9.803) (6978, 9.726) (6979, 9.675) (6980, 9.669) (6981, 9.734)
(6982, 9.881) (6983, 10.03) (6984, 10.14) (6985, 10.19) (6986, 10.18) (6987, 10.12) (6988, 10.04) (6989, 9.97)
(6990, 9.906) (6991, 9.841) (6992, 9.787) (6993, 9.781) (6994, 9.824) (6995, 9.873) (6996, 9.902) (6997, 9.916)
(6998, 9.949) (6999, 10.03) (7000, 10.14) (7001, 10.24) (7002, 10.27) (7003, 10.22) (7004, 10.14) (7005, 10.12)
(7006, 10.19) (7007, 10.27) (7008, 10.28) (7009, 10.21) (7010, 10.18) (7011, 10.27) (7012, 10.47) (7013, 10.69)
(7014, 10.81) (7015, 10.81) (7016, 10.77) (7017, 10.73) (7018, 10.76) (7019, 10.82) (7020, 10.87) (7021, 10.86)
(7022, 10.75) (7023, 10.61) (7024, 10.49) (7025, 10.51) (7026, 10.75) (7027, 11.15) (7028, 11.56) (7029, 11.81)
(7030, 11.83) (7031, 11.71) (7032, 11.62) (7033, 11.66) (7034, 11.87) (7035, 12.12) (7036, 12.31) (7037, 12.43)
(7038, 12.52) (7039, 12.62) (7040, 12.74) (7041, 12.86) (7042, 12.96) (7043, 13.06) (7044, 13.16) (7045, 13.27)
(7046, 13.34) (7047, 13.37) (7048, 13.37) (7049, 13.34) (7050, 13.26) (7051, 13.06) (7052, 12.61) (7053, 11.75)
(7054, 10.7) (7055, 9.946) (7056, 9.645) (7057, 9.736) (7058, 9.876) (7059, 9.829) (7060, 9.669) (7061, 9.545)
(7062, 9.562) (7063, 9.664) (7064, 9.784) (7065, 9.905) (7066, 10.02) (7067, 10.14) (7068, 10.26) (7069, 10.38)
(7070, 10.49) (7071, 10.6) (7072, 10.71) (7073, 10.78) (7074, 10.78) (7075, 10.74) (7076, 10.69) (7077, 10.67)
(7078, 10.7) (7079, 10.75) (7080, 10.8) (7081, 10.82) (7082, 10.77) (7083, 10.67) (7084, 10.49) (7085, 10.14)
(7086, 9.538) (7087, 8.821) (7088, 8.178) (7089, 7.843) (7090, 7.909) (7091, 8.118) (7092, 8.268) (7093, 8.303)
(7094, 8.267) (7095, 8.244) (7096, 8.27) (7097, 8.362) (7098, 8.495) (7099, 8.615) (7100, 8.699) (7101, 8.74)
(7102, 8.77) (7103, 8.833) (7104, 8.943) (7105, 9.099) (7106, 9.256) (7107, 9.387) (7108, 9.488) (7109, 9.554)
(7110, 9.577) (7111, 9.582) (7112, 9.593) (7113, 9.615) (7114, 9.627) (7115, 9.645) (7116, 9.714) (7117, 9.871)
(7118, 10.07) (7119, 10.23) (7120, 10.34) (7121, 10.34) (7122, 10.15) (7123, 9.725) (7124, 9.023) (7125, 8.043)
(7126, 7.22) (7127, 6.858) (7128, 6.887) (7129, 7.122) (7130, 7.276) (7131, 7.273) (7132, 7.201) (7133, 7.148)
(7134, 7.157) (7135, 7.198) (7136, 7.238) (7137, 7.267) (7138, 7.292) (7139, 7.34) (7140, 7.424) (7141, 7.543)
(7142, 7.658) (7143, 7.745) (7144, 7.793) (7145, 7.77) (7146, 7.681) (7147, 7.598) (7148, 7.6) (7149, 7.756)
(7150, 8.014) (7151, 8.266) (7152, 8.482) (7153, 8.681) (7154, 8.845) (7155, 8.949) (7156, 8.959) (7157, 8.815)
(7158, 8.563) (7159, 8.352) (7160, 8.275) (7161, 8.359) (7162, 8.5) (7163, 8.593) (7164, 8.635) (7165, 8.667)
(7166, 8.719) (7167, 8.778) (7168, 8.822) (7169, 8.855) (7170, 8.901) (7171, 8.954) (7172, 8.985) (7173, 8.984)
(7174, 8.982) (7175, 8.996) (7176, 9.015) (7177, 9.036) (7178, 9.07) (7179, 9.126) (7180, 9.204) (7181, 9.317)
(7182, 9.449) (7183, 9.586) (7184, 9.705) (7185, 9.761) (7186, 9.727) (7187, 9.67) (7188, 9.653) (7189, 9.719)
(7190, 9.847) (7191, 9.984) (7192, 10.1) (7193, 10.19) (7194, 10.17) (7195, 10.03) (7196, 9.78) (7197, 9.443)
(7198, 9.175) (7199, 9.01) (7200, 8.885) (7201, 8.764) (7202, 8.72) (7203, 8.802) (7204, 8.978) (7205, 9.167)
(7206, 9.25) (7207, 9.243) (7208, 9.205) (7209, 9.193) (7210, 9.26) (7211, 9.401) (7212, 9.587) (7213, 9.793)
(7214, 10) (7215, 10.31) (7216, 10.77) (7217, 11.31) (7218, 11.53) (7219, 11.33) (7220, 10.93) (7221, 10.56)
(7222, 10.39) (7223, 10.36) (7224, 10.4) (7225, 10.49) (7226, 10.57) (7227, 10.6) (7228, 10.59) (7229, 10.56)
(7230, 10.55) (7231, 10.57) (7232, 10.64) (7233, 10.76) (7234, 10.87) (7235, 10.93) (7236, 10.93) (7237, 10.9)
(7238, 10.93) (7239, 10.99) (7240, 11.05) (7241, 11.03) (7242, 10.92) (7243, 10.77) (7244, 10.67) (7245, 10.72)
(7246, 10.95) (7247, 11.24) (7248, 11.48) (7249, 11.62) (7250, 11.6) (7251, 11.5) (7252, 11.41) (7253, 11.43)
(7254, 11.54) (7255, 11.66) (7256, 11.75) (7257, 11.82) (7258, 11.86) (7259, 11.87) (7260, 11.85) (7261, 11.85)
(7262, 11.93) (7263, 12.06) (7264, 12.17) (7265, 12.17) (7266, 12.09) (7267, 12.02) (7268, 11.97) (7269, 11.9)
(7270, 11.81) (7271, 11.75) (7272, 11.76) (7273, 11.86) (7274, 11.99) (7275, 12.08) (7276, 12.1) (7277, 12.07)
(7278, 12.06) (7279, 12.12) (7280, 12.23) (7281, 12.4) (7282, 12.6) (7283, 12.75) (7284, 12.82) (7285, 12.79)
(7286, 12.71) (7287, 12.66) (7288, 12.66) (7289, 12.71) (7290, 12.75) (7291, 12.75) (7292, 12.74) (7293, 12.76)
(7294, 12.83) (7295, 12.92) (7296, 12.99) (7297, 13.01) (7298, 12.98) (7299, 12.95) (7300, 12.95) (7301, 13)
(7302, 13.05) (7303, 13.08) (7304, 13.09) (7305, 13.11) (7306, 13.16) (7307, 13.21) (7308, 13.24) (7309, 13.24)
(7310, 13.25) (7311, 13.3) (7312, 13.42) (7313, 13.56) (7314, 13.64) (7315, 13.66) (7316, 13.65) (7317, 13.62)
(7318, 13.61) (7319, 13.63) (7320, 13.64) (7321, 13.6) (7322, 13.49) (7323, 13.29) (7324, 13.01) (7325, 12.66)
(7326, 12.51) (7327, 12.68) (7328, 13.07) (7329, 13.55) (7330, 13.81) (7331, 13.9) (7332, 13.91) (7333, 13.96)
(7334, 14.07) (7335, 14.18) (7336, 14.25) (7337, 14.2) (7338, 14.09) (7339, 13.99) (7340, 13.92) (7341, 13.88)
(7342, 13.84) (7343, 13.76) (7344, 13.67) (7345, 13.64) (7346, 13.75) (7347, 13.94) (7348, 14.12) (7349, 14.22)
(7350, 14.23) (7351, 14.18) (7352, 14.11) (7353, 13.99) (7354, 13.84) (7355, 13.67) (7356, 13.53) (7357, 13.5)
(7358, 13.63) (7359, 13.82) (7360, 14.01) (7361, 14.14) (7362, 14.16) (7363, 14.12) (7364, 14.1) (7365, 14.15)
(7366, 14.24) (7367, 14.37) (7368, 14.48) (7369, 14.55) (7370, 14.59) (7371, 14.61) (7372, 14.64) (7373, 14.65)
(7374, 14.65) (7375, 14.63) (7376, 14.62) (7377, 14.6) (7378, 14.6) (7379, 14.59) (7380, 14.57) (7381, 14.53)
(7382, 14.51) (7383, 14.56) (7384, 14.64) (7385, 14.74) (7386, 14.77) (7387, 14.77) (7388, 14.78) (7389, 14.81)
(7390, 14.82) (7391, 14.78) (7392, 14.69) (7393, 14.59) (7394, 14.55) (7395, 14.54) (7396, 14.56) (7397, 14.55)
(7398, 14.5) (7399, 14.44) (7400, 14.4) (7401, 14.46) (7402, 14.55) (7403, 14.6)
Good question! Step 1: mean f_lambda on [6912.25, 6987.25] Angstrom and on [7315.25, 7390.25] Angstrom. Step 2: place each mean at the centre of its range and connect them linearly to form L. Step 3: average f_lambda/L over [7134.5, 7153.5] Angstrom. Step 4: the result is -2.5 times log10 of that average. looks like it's 0.43 mag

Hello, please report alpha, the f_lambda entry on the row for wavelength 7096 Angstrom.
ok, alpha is 8.27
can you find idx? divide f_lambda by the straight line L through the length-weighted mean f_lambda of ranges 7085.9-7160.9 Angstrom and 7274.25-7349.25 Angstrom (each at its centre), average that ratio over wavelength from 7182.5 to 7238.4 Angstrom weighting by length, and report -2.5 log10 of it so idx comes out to 0.07 mag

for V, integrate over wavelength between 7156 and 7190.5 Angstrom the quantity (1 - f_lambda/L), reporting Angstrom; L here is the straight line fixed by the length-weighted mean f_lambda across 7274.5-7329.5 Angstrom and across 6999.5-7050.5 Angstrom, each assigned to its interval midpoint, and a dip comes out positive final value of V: 9.0 Angstrom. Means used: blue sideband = 11.4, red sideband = 13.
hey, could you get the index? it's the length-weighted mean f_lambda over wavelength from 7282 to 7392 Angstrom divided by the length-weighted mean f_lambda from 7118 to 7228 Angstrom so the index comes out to 1.5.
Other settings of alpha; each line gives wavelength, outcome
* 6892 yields 6.837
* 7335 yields 14.18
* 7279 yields 12.12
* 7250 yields 11.6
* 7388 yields 14.78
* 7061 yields 9.545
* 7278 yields 12.06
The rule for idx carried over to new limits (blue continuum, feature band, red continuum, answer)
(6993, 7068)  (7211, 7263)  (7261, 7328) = 0.13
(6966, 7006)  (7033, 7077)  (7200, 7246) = -0.14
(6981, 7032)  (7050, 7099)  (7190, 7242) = 0.04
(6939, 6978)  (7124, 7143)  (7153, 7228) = 0.27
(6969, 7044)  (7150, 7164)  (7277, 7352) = 0.36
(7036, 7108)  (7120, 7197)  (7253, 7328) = 0.30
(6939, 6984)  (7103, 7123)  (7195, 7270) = 0.05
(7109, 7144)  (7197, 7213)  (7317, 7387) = 0.14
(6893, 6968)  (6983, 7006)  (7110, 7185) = -0.20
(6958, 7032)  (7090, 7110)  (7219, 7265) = 0.21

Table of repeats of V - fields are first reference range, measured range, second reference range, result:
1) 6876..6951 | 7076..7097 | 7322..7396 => 1.67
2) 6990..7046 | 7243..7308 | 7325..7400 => 5.69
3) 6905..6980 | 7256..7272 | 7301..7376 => 1.12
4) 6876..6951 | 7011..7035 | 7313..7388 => -4.51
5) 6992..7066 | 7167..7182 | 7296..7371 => 4.00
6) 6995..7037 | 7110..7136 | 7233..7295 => 5.92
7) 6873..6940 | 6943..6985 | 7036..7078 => -3.17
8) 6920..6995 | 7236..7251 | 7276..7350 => 1.70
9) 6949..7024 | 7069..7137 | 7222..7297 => 9.75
